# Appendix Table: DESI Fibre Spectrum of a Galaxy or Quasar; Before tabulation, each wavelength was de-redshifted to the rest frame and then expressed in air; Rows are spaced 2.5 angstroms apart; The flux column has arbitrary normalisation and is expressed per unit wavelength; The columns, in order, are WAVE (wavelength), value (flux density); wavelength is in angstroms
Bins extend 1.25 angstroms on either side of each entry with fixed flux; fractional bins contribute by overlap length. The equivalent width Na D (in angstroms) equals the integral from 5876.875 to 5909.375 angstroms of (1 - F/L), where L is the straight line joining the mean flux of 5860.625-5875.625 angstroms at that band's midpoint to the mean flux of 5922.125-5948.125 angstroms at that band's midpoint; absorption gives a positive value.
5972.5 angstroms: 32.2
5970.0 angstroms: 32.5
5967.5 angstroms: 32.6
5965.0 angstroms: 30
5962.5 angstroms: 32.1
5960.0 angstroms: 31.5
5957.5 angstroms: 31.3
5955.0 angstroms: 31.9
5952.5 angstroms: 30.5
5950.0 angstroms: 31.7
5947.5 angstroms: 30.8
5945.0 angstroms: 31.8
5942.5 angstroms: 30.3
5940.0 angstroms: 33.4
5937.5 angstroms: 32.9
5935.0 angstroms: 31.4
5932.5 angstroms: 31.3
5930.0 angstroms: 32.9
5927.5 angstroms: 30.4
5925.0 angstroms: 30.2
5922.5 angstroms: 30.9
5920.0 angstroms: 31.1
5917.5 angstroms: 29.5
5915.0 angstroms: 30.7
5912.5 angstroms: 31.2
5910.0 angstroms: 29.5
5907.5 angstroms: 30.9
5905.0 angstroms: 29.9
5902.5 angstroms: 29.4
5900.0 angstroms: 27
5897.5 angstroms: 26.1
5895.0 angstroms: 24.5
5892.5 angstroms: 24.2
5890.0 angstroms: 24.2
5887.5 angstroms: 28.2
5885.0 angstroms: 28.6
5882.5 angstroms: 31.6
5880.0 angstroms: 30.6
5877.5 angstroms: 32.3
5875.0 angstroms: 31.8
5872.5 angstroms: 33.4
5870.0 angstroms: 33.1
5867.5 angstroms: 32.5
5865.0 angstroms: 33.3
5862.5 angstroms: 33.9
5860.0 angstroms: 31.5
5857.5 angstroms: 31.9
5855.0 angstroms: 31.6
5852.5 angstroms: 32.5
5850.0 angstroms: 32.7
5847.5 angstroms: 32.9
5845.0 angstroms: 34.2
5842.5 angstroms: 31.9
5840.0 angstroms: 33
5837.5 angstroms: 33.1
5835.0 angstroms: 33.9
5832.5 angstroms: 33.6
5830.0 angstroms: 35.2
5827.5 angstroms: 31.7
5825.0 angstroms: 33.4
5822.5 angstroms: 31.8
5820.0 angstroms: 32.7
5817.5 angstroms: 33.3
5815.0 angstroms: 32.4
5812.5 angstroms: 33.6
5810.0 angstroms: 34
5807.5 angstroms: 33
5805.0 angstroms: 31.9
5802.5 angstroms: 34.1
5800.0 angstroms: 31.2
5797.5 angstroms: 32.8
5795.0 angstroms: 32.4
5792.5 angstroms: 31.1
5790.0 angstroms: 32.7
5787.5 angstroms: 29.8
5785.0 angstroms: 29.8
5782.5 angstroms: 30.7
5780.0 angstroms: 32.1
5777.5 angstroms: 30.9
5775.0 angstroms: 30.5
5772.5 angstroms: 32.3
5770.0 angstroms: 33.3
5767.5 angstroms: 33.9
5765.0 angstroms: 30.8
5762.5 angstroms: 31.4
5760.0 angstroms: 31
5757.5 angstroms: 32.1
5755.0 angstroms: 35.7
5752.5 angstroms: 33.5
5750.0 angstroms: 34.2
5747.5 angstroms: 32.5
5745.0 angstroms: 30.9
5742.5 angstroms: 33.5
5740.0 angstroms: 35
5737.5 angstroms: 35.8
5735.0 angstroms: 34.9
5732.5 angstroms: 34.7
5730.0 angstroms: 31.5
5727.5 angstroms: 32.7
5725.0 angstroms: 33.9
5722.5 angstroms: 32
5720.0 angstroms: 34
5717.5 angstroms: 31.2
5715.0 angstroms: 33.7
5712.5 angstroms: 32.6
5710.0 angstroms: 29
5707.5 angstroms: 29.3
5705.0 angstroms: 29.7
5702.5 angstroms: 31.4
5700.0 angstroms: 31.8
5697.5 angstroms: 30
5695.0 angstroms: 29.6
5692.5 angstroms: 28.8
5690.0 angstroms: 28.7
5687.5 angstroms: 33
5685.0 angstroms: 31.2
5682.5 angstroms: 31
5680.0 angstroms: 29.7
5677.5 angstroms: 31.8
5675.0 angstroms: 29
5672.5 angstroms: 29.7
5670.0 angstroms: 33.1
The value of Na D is 4.2 angstroms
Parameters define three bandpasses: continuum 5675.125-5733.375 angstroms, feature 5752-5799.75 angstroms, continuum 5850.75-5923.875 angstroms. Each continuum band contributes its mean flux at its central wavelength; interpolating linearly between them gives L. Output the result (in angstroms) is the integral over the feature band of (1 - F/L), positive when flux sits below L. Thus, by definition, -1.58 angstroms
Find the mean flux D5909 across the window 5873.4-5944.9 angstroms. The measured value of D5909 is 29.9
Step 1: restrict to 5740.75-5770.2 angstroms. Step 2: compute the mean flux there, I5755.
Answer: 32.8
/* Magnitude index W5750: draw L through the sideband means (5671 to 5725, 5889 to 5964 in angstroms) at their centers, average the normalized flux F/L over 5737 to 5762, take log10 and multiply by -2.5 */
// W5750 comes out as -0.087 mag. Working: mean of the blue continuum 30.9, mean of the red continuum 30.1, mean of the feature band 33.3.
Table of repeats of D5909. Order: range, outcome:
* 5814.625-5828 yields 32.6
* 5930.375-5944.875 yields 31.9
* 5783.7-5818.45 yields 32.3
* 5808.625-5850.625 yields 33.1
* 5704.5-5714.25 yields 30.4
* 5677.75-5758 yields 32.1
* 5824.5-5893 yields 31.9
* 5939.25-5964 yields 31.5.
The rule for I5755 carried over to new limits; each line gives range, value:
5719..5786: 32.7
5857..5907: 29.9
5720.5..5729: 32.9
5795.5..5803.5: 32.6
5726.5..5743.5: 34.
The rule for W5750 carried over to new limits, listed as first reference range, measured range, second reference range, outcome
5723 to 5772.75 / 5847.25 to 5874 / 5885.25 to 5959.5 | -0.053 mag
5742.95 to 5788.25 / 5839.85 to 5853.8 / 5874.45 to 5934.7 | -0.080 mag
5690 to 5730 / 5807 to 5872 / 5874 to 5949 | -0.088 mag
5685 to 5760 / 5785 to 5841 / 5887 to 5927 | -0.077 mag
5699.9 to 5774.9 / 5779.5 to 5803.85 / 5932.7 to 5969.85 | 0.023 mag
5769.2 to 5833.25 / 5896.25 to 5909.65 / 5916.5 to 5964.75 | 0.104 mag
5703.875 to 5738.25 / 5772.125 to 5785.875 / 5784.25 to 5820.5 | 0.047 mag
